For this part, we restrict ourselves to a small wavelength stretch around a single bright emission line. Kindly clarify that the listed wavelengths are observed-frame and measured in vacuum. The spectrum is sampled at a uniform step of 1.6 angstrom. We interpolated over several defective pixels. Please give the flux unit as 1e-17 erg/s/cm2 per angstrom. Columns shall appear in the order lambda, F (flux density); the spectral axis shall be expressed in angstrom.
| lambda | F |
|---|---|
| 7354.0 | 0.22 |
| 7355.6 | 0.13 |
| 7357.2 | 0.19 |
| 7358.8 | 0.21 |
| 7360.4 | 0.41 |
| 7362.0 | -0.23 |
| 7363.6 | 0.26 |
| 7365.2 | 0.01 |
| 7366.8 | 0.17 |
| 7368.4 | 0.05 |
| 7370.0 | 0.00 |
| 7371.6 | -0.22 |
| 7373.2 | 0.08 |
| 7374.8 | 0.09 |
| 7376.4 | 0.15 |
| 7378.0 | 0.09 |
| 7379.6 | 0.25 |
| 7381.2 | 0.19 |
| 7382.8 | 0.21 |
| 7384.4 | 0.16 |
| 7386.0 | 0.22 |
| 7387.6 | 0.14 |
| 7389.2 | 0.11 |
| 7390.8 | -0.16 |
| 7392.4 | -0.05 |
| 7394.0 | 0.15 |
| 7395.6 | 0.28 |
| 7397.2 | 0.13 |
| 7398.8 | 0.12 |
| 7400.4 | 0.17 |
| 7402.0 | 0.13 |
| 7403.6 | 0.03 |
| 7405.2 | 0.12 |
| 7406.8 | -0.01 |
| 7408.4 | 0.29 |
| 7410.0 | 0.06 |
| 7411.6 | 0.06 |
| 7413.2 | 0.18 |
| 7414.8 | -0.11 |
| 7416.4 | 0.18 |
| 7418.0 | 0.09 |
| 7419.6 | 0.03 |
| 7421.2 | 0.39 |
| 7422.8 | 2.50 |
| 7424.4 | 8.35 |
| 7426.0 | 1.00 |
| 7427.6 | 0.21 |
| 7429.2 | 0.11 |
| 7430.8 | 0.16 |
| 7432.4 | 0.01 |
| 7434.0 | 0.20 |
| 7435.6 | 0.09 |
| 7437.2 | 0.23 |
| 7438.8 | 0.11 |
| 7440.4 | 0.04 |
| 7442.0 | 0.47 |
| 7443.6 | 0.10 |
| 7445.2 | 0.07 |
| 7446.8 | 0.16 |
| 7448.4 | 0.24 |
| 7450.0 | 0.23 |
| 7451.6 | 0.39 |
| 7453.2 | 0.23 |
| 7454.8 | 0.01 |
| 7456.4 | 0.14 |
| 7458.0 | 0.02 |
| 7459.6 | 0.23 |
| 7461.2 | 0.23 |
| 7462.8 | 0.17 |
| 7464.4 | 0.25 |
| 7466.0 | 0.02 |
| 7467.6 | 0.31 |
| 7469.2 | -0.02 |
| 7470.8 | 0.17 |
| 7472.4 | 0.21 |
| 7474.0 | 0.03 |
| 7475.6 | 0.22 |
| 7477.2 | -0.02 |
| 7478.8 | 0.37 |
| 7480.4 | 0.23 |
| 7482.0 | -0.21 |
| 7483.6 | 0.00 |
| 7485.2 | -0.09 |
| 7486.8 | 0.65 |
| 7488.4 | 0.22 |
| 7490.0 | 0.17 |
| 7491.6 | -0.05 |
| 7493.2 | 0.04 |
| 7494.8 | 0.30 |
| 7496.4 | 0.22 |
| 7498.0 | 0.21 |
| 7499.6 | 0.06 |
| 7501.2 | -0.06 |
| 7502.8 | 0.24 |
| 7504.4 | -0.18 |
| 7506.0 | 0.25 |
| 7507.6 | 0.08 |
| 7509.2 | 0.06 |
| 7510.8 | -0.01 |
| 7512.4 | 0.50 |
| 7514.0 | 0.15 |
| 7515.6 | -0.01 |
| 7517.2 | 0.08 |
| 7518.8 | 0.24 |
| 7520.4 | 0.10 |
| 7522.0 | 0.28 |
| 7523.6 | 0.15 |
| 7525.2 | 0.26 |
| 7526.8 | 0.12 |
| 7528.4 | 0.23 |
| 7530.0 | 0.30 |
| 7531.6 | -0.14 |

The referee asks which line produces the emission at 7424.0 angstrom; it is Halpha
